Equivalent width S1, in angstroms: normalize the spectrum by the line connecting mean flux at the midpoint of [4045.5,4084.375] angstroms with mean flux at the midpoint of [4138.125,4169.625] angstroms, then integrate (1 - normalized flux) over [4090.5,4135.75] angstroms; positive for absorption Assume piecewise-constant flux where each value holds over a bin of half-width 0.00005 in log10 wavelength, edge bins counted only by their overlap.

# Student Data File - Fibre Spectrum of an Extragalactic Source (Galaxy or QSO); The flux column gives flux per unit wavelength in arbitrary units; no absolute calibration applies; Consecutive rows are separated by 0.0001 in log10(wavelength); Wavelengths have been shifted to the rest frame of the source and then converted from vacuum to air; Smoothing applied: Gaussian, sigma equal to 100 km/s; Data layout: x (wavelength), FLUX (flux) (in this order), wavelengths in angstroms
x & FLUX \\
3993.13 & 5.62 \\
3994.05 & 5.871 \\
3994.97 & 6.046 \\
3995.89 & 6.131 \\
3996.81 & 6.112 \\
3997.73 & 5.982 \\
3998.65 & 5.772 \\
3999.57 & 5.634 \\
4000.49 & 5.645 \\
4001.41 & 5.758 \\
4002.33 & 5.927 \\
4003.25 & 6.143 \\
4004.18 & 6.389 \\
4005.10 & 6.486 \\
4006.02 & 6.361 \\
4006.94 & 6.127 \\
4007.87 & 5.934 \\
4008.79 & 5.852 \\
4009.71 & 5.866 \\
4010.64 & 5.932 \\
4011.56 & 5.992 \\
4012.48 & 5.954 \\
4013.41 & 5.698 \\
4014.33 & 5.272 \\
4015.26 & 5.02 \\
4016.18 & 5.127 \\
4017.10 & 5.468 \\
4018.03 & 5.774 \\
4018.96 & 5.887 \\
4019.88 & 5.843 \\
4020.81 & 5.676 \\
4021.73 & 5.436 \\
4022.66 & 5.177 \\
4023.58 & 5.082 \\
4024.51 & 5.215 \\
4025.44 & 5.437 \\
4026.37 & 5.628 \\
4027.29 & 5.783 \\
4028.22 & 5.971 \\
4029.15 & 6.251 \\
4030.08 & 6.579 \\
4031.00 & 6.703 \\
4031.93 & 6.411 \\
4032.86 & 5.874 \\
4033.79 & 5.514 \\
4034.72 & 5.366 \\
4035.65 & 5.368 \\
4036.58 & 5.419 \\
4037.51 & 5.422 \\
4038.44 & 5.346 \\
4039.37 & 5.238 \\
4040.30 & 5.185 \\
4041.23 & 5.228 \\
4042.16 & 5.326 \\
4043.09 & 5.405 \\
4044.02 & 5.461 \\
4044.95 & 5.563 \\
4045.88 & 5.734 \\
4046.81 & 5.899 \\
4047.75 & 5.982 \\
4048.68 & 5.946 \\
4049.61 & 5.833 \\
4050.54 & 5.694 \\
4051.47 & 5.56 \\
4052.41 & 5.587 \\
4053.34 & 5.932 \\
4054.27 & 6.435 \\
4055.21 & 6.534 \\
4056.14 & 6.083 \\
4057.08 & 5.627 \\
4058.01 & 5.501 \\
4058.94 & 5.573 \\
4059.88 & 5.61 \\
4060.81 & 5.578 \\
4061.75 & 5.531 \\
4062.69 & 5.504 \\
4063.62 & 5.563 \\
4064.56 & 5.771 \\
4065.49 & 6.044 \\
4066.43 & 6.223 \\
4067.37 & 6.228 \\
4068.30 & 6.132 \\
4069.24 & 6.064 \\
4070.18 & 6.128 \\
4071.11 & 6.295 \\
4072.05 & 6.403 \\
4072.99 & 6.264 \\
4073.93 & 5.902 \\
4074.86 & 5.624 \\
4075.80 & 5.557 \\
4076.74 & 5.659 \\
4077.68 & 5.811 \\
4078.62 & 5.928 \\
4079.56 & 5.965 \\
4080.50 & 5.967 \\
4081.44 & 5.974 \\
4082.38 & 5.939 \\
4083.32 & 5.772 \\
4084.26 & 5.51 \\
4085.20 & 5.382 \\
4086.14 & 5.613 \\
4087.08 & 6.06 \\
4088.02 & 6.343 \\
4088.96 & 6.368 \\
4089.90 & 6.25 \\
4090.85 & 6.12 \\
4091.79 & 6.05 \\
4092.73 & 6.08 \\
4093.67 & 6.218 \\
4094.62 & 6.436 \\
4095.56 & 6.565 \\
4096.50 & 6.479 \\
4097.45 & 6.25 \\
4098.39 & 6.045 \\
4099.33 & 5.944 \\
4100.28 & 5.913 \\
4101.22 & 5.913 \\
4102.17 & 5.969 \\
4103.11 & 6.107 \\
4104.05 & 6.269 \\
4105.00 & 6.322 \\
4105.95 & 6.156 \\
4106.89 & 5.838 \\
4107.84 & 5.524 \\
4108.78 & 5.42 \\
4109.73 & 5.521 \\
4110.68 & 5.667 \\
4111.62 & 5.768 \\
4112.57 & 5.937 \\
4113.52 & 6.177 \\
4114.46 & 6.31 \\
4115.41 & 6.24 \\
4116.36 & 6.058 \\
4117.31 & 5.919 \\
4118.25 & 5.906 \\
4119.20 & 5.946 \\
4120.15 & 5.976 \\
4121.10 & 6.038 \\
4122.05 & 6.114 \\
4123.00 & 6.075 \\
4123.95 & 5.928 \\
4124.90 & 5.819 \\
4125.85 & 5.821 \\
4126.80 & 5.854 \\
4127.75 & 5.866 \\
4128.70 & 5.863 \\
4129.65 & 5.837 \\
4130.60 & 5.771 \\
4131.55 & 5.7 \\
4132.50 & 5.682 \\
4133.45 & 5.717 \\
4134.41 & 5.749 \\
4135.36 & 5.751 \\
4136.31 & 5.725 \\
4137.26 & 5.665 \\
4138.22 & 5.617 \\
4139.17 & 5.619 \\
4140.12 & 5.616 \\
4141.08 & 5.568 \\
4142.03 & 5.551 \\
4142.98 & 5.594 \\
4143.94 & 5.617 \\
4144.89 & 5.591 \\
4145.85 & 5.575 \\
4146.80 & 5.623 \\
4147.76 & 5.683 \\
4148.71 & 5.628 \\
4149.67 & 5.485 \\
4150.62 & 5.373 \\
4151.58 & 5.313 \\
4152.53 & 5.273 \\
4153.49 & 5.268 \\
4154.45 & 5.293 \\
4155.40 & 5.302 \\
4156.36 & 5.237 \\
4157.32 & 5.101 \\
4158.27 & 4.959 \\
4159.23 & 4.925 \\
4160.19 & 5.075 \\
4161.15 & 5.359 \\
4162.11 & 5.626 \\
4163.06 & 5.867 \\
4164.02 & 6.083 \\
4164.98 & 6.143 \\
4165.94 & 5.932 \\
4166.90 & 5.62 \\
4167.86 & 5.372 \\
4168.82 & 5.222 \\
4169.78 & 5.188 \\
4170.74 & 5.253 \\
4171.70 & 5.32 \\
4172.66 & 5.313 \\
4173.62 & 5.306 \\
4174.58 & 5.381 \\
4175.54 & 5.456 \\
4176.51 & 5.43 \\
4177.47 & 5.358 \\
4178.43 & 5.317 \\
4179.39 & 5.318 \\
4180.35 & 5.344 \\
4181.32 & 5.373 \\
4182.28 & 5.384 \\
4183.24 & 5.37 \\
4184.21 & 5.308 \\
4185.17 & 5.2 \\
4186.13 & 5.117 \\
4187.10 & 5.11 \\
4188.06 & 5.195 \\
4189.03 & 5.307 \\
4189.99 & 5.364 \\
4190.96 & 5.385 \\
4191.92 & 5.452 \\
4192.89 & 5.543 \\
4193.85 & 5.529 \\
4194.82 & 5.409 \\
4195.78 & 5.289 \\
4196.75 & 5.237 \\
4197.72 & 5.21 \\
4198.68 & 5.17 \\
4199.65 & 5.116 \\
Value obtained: -2.4 angstroms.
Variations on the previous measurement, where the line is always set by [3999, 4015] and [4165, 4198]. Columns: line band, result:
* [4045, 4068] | -0.3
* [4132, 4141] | -0.3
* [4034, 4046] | 0.9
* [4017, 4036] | 0.4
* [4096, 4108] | -1.0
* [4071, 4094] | -1.1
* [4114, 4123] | -0.8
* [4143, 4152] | -0.1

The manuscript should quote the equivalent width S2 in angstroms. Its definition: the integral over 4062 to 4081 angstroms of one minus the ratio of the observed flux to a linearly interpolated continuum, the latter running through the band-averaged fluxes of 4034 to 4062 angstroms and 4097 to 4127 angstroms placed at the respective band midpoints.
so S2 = -0.6 angstroms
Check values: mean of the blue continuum 5.63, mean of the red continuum 5.96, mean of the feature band 5.95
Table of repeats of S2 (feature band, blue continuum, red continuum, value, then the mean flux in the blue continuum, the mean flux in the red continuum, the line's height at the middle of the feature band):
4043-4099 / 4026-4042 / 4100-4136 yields -1.25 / 5.72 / 5.91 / 5.8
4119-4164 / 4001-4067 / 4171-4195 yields -1.30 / 5.74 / 5.34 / 5.45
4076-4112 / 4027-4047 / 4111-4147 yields -1.29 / 5.68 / 5.82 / 5.77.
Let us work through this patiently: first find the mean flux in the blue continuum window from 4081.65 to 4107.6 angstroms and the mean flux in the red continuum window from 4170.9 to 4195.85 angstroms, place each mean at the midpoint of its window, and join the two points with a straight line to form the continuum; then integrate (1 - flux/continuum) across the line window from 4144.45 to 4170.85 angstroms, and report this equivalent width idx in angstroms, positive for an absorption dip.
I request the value 0.5 angstroms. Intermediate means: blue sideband 6.06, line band 5.44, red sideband 5.34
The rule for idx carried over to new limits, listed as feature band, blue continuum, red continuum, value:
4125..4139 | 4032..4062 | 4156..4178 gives -0.70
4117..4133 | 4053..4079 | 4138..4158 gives -0.85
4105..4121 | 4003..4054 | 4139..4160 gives -1.20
